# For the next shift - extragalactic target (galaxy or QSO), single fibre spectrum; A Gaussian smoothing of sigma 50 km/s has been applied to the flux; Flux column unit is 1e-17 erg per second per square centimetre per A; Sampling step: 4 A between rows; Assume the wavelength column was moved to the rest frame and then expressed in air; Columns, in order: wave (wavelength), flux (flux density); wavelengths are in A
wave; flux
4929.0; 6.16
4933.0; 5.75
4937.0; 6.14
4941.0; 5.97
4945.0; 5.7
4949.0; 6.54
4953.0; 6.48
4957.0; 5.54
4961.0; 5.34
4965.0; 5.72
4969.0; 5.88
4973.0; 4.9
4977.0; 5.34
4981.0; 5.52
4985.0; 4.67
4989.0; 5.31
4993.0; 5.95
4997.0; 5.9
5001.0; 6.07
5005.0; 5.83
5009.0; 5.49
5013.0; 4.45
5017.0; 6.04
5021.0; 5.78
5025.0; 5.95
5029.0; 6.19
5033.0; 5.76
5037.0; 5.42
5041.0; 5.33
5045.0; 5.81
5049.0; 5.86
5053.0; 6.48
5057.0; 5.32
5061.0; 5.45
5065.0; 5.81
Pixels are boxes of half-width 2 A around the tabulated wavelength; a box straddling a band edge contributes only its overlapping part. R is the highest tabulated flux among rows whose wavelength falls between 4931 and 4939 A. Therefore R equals 6.14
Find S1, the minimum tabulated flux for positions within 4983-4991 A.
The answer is 4.67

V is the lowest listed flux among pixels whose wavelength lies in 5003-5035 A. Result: 4.45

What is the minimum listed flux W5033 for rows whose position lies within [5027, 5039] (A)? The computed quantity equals 5.42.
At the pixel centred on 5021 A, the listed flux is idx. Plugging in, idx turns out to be 5.78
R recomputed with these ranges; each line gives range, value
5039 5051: 5.86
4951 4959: 6.48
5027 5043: 6.19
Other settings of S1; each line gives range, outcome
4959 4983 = 4.9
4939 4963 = 5.34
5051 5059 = 5.32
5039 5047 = 5.33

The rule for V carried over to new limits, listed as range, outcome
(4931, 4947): 5.7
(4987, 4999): 5.31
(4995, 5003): 5.9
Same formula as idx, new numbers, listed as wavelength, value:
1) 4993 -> 5.95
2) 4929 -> 6.16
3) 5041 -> 5.33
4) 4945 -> 5.7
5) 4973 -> 4.9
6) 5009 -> 5.49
